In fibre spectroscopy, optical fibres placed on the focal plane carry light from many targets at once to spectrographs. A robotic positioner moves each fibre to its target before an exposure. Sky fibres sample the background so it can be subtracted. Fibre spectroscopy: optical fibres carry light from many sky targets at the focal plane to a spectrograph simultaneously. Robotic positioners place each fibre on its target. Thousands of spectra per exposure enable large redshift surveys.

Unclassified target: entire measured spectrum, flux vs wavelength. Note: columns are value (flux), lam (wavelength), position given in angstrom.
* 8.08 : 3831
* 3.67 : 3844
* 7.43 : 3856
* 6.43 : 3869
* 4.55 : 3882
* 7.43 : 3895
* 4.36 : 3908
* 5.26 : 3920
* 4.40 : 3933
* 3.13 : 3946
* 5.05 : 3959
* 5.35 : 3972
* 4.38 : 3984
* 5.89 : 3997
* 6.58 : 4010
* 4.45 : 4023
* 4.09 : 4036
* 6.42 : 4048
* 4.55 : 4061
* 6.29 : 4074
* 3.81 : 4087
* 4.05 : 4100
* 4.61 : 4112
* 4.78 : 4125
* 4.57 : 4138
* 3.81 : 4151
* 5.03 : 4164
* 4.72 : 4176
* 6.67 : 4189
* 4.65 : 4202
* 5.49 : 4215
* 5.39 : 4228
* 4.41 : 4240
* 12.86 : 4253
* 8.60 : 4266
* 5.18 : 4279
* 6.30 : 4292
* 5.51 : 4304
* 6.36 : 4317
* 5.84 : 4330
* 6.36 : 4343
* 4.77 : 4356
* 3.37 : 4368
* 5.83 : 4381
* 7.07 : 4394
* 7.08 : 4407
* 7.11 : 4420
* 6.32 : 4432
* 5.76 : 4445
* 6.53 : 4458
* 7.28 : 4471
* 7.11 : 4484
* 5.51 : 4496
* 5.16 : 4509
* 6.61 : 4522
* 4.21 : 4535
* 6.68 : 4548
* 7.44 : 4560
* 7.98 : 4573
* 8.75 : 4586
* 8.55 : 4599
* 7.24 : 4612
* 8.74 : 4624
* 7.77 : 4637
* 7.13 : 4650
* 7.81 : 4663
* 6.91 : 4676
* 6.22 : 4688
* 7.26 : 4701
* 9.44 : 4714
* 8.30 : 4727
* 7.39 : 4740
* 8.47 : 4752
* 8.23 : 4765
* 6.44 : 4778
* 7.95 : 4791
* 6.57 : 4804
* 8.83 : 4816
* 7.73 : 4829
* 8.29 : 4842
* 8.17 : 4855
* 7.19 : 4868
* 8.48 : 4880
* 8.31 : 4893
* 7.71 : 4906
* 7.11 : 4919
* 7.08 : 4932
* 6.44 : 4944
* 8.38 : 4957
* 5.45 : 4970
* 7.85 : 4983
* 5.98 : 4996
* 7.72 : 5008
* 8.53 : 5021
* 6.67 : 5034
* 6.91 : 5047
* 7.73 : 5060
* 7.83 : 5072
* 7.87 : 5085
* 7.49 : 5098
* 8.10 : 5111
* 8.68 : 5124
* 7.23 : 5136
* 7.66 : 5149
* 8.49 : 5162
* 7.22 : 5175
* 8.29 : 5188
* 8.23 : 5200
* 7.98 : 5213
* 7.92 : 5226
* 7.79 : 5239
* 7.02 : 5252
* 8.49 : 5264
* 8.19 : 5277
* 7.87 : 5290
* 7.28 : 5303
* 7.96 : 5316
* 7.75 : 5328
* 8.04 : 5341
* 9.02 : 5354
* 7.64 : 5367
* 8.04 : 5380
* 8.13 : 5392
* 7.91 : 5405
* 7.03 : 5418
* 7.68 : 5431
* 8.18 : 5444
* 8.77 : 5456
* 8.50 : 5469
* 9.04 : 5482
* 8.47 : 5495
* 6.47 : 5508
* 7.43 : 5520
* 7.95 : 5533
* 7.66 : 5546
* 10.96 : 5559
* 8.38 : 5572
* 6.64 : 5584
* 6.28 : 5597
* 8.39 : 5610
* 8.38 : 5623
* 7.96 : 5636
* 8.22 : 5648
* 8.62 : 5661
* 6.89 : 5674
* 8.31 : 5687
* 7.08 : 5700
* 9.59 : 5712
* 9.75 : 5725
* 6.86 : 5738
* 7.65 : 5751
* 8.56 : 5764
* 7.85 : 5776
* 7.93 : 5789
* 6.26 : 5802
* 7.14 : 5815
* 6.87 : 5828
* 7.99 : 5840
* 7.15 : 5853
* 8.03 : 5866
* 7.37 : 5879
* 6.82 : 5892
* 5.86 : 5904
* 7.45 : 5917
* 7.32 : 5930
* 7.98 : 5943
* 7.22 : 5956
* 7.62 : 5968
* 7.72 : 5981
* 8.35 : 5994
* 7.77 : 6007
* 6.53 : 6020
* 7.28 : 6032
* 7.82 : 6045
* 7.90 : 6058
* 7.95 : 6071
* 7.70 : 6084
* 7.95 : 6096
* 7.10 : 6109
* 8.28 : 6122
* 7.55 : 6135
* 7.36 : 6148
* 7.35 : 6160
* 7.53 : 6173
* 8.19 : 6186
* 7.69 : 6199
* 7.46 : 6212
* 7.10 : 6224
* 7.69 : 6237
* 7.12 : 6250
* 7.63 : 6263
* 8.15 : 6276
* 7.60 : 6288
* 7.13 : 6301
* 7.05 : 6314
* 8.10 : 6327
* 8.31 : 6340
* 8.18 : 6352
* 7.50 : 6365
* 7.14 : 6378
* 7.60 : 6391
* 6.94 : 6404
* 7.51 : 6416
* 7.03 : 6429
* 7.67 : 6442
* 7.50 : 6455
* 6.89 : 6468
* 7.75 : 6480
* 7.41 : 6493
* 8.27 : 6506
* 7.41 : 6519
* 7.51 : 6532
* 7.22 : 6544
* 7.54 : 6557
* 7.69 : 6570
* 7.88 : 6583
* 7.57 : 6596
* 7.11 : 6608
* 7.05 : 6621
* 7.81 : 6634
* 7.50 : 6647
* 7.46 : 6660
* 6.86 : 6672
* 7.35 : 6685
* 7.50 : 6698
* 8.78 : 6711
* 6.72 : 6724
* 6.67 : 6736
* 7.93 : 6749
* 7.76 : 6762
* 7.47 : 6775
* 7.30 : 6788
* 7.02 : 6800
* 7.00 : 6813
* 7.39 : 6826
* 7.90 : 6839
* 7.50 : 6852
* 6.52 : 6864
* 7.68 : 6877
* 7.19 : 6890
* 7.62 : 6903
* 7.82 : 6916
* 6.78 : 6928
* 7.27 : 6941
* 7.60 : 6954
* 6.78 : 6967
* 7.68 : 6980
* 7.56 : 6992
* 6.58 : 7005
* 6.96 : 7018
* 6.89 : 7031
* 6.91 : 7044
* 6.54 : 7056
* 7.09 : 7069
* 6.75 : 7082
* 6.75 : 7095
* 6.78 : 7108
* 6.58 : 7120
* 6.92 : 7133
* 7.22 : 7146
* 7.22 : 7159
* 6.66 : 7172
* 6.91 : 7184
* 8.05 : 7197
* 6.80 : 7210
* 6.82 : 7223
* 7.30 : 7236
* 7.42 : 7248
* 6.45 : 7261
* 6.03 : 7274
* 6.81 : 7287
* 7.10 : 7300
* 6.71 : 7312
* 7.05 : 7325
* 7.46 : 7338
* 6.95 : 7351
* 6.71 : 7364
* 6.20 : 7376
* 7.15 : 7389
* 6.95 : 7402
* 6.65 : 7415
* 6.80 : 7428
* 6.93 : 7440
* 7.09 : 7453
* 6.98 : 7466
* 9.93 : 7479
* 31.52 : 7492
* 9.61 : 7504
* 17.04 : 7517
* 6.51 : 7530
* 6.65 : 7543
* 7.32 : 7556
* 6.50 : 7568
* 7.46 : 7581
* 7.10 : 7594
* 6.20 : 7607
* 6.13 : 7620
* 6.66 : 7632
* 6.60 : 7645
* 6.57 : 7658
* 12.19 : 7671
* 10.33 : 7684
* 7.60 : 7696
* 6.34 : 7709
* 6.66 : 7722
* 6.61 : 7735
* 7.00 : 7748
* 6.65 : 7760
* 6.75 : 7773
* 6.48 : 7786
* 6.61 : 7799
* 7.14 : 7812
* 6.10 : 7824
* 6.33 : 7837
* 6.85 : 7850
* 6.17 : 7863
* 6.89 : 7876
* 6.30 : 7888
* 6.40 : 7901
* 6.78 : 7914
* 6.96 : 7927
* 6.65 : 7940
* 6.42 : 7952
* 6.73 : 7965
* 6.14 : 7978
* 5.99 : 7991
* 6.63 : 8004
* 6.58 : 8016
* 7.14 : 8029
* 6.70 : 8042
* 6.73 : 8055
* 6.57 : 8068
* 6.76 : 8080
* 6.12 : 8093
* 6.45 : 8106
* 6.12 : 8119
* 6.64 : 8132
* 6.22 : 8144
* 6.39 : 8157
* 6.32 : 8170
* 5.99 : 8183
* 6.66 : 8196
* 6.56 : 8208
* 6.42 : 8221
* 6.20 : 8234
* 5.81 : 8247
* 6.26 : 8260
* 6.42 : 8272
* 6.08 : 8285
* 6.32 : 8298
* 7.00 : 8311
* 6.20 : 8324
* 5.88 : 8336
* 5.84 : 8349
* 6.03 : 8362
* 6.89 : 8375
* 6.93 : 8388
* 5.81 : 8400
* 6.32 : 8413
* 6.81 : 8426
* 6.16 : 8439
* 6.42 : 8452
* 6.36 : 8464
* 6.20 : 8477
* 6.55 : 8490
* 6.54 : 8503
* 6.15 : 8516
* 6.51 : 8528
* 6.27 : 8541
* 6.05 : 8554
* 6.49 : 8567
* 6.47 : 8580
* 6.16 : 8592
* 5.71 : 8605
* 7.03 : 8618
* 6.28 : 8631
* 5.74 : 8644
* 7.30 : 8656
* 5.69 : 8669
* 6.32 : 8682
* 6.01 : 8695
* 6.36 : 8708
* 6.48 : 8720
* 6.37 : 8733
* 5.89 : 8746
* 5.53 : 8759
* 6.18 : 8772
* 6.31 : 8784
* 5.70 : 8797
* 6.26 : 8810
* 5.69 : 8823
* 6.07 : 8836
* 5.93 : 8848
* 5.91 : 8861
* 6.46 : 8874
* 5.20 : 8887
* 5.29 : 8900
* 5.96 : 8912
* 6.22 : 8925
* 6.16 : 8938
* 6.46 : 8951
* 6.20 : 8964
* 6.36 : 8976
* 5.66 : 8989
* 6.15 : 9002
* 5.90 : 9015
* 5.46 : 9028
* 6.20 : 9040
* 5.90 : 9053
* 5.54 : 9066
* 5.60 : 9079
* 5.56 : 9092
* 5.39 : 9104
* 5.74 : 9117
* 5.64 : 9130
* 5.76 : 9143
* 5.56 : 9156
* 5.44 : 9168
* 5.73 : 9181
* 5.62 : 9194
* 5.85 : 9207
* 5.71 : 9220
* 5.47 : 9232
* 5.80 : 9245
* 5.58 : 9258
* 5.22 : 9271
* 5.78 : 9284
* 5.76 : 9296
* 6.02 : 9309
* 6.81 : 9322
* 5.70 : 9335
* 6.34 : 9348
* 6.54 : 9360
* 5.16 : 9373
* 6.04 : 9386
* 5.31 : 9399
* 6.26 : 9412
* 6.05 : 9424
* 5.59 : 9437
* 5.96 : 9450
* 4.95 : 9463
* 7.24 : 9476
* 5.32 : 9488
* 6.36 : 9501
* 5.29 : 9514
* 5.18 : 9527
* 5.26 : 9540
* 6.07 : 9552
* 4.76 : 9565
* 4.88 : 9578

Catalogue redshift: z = 0.14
